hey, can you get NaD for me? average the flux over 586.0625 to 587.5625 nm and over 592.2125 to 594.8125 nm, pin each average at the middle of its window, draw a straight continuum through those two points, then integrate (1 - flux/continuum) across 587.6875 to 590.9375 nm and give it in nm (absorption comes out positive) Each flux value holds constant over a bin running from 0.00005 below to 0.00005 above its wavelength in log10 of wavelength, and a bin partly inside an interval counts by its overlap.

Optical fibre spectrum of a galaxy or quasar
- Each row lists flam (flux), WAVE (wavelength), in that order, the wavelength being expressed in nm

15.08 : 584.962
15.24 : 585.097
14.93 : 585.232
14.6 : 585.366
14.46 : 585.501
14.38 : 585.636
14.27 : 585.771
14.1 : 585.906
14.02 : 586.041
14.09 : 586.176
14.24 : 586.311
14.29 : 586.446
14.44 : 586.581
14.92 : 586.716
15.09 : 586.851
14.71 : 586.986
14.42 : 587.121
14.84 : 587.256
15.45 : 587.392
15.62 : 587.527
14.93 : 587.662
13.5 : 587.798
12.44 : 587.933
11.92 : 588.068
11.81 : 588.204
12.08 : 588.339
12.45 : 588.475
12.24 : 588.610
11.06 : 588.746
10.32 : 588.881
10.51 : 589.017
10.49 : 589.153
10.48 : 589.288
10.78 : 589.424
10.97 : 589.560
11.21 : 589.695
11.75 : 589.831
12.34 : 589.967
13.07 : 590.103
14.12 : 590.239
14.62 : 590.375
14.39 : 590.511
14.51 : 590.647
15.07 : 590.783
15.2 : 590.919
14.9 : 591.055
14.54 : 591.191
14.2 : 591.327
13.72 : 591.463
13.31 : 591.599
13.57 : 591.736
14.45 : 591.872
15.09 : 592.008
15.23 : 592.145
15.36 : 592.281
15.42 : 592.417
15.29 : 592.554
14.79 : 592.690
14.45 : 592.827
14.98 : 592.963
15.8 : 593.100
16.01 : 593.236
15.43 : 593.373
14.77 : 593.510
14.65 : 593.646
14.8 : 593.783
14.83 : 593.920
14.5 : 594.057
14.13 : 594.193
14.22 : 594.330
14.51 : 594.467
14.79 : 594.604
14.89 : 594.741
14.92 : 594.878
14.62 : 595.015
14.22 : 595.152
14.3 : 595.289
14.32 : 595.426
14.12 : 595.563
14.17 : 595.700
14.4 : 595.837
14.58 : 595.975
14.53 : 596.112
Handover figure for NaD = 0.53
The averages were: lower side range 14.7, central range 12.4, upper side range 14.9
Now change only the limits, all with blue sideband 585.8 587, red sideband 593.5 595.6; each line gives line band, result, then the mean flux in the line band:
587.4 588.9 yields 0.17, 12.8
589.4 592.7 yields 0.12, 13.9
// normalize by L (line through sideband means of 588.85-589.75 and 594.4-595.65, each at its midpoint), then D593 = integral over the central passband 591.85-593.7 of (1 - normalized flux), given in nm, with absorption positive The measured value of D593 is -0.30 nm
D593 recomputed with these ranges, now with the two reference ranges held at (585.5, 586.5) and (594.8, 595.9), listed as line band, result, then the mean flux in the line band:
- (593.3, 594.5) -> -0.02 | 14.7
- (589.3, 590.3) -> 0.16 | 11.9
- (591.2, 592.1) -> 0.01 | 14.1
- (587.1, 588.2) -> 0.02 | 14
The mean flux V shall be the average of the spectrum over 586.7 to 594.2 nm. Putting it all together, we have 13.8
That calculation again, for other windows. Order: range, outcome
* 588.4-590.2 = 11.4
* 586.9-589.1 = 13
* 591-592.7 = 14.6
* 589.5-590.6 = 12.9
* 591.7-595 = 14.9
